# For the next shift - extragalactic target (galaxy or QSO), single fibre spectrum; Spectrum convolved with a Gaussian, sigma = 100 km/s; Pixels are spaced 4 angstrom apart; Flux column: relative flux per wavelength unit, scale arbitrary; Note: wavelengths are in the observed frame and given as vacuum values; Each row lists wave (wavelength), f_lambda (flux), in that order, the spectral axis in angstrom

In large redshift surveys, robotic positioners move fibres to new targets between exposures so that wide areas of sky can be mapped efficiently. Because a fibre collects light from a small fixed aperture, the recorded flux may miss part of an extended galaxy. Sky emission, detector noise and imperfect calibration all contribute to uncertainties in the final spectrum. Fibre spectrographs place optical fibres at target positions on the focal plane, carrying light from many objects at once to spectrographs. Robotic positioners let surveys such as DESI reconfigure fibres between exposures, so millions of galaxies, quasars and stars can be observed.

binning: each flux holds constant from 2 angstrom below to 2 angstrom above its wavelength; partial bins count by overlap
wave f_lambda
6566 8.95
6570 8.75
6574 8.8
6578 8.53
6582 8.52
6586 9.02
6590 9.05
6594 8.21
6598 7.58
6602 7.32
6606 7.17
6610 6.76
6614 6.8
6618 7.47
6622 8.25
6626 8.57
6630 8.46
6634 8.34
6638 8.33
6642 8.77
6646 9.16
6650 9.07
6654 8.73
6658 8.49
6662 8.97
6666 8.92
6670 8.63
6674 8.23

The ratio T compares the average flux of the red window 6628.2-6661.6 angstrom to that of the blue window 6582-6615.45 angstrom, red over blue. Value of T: 1.11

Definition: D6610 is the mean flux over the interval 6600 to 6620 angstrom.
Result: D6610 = 7.1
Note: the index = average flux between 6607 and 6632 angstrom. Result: 7.7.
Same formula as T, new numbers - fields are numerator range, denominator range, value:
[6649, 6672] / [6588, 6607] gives 1.11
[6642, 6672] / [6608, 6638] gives 1.13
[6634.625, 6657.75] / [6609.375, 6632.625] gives 1.12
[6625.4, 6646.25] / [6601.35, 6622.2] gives 1.19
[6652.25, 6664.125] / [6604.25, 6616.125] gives 1.26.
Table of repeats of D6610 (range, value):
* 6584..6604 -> 8.24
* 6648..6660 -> 8.76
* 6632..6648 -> 8.65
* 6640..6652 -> 9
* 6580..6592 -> 8.86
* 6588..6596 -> 8.63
